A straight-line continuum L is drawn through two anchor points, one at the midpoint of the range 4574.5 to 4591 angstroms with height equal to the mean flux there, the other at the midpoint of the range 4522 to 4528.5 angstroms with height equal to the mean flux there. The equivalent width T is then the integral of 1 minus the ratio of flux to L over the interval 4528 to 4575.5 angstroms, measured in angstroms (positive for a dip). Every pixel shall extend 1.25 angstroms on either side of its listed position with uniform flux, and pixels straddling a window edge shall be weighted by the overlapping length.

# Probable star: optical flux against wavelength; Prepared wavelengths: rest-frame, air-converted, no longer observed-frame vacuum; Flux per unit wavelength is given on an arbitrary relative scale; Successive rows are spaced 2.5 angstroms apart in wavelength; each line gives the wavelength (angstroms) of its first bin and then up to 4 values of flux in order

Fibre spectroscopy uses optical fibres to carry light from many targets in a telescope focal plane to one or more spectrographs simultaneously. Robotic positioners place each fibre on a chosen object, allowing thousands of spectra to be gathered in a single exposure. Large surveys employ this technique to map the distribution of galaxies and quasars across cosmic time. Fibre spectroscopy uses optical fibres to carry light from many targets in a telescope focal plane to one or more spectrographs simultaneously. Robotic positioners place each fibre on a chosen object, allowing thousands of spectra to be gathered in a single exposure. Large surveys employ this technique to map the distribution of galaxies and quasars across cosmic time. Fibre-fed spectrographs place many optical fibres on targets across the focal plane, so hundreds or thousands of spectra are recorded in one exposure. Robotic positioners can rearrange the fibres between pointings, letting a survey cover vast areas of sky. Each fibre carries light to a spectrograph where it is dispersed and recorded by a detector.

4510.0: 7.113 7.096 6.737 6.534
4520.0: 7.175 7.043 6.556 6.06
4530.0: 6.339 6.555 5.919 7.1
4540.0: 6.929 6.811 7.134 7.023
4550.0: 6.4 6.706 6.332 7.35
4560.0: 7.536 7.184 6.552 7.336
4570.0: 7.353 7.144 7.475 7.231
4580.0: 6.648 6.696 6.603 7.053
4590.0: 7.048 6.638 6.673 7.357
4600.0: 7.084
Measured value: -1.2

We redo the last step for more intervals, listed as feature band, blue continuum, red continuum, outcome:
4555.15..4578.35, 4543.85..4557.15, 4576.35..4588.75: -1.3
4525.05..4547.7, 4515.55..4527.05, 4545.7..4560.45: 0.6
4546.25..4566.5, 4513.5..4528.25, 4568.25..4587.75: 0.1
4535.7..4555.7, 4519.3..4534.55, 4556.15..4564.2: 0.5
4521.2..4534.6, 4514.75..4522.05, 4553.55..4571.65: 0.8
